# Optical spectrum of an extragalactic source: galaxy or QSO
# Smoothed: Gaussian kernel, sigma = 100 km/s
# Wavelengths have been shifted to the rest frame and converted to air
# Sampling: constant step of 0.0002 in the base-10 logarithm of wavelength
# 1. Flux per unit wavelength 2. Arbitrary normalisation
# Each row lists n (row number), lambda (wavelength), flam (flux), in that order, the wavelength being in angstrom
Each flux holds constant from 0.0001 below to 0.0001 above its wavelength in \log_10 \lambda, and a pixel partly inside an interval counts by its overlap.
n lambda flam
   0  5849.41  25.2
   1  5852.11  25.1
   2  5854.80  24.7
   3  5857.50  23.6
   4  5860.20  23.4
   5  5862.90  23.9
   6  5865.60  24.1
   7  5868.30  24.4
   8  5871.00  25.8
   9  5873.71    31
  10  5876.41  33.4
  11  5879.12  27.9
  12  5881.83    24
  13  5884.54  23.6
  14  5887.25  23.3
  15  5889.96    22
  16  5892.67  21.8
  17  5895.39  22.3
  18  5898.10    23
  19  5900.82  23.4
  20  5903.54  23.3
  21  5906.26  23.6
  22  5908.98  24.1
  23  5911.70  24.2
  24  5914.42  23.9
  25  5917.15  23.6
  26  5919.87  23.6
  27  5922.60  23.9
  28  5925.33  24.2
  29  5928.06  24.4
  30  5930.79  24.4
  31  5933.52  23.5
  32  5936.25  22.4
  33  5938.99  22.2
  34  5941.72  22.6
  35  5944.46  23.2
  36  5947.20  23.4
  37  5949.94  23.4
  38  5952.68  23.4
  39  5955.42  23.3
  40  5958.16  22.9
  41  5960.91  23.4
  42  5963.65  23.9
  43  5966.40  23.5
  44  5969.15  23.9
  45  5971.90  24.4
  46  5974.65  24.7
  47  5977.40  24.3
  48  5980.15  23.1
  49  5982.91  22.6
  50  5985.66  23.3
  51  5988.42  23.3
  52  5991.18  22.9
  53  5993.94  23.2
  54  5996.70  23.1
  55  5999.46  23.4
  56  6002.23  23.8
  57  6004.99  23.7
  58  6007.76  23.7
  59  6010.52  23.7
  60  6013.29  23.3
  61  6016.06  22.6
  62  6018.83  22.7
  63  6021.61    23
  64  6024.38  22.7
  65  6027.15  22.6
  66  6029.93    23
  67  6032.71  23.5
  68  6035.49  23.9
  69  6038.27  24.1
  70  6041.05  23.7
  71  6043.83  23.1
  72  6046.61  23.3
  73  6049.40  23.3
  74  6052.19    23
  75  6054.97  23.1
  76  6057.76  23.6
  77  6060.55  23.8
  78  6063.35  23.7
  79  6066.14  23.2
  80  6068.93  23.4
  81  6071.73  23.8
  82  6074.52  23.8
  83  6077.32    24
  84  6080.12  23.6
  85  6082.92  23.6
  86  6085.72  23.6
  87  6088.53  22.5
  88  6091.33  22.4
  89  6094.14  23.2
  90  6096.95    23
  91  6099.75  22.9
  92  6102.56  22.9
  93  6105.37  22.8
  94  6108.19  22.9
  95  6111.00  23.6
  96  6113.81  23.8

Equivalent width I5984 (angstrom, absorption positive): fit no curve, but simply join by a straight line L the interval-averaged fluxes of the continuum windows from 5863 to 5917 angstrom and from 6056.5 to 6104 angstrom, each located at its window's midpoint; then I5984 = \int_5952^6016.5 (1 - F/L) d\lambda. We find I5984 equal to 1.4 angstrom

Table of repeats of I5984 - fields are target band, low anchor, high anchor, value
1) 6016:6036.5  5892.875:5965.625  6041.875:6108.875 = 0.3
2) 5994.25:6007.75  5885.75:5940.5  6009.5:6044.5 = -0.1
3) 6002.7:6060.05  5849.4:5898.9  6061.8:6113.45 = 1.0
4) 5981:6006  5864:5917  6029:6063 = 0.6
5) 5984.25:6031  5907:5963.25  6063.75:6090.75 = 0.6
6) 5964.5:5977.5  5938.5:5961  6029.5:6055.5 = -0.5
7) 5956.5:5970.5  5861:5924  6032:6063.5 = 0.3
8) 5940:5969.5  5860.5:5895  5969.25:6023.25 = 0.9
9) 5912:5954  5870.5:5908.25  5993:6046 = 1.4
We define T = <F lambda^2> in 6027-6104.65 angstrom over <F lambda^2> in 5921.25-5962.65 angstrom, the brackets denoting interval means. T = 1.0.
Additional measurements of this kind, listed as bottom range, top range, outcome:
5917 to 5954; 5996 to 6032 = 1.02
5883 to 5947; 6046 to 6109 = 1.05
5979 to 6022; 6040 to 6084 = 1.03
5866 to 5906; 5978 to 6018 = 0.97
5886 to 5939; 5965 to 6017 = 1.03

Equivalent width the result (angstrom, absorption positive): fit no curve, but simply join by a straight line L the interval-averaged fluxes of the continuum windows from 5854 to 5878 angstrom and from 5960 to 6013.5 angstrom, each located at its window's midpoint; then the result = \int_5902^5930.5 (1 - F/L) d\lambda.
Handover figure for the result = 1.29 angstrom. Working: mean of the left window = 26.1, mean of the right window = 23.6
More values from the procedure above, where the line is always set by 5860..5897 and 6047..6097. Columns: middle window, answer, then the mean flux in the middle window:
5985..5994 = 0.35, 23.1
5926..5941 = 0.75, 23.4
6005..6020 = 0.41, 23.3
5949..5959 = 0.48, 23.3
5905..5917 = 0.43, 23.9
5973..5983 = 0.16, 23.8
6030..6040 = -0.01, 23.7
